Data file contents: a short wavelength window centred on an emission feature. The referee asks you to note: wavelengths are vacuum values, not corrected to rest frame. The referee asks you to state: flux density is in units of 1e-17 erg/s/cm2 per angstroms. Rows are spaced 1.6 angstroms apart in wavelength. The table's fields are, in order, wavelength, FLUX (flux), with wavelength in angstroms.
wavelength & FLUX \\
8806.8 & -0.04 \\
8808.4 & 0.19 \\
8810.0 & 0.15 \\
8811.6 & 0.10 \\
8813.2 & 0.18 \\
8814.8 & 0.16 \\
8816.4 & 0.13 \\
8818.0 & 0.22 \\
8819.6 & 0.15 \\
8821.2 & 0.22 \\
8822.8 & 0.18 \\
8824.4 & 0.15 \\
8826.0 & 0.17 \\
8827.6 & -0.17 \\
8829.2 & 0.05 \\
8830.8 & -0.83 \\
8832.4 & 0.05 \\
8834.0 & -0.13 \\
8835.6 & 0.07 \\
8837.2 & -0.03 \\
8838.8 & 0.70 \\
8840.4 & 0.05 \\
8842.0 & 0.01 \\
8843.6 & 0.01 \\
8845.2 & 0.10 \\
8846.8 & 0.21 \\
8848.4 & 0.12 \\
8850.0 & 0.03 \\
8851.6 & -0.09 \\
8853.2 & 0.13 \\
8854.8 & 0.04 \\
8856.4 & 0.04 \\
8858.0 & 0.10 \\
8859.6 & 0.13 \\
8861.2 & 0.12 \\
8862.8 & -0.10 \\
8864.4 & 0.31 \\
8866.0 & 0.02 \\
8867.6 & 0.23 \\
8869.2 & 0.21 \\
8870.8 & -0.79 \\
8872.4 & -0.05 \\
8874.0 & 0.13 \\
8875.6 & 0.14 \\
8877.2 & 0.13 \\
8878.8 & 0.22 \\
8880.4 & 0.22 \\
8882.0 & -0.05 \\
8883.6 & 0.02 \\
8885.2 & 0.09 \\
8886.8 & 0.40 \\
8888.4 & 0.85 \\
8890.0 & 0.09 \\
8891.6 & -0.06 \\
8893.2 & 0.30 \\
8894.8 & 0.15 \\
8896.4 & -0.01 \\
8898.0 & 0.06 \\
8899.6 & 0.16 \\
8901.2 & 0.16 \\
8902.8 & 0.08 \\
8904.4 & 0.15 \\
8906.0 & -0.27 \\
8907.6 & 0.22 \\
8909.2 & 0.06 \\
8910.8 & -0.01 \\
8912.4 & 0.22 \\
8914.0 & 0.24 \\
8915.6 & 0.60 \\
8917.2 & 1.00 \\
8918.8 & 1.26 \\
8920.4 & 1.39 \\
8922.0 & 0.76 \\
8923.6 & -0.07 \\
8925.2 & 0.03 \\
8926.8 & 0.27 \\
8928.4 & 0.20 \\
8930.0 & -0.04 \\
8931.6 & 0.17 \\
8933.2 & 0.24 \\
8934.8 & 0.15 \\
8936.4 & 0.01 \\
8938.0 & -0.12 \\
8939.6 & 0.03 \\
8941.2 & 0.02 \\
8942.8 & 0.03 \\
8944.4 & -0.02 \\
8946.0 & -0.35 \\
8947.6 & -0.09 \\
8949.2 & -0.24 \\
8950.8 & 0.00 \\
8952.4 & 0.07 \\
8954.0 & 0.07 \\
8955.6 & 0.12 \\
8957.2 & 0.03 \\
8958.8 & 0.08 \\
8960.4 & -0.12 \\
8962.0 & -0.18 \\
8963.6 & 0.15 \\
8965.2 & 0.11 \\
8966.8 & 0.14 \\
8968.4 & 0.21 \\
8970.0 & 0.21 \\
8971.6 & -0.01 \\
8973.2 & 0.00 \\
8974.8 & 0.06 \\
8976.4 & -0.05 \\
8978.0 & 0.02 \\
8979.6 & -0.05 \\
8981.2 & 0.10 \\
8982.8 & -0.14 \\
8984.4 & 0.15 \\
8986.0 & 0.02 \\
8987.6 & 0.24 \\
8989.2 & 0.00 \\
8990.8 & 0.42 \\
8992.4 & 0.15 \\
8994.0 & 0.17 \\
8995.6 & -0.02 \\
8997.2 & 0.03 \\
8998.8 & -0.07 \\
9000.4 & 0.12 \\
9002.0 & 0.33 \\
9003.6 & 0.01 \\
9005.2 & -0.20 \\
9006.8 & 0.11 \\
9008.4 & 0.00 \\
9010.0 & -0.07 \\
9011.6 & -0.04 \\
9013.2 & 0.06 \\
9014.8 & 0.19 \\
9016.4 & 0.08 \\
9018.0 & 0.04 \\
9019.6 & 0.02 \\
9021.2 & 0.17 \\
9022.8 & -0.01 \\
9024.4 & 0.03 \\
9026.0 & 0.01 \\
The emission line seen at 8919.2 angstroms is Hbeta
